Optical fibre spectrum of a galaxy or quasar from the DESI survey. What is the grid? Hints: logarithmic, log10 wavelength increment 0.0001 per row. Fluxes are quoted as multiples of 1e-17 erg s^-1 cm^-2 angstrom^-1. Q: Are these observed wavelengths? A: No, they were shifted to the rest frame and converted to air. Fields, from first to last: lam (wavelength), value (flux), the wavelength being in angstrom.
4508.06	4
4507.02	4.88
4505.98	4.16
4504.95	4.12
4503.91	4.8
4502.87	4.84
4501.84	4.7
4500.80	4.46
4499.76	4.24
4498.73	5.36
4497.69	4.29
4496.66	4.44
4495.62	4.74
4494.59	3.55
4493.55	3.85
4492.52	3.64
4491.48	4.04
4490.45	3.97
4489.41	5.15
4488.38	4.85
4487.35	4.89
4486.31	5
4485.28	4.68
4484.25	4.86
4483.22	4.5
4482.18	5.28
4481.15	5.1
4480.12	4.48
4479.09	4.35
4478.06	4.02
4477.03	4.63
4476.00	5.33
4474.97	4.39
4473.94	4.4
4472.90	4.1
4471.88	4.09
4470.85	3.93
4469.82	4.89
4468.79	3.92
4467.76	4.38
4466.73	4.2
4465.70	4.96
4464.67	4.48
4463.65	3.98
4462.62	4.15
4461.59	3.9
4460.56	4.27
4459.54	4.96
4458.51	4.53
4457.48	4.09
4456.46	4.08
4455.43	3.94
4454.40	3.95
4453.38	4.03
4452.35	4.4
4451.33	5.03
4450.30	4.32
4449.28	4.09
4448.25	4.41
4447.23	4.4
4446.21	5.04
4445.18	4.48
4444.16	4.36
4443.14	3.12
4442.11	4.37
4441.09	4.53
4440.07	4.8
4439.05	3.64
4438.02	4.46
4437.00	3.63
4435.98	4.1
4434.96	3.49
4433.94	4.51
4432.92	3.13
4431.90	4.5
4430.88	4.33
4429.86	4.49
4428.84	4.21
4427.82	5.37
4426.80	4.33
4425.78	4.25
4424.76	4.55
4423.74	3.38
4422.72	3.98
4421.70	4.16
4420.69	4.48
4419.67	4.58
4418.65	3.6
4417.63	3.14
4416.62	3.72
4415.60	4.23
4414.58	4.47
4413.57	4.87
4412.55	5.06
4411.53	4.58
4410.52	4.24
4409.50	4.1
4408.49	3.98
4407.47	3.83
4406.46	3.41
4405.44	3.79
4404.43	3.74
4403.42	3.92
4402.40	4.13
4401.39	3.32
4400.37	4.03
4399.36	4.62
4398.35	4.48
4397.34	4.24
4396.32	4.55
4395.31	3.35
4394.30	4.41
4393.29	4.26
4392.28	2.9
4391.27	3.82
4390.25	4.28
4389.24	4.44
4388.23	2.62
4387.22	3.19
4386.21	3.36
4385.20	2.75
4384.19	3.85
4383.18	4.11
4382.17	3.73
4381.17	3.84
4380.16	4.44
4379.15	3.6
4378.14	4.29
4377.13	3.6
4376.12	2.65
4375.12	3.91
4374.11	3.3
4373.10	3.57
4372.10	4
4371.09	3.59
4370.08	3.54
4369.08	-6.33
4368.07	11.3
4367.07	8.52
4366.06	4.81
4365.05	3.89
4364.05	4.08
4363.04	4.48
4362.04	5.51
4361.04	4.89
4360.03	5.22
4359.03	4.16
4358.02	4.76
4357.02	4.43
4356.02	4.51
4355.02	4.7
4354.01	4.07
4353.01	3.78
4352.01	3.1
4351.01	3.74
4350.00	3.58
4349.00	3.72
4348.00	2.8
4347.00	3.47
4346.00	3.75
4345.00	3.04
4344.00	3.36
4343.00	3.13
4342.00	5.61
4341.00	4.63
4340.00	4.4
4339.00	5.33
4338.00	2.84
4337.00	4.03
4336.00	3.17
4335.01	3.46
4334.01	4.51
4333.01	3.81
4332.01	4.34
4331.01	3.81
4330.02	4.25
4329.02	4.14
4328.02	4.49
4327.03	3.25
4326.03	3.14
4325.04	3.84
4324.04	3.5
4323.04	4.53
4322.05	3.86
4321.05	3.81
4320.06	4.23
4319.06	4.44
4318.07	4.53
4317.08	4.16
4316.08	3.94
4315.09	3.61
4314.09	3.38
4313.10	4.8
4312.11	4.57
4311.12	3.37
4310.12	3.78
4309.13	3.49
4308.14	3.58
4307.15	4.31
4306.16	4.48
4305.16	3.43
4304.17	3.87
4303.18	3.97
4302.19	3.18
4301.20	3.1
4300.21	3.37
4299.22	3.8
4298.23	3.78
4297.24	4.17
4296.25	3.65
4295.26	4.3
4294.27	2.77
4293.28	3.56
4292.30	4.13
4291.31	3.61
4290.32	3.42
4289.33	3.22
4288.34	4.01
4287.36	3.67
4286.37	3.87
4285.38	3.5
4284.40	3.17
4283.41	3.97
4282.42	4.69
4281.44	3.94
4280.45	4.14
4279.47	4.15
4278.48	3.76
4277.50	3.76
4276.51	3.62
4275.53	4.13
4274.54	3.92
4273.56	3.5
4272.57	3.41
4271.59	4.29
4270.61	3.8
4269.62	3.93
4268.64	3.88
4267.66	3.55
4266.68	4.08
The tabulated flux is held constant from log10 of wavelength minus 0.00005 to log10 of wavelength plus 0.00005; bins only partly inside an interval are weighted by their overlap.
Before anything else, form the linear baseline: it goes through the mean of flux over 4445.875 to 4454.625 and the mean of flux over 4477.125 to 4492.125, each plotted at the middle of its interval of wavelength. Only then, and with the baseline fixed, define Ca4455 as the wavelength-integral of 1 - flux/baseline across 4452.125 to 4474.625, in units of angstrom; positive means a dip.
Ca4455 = 1.2 angstrom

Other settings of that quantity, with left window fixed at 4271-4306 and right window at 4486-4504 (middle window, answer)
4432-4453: 0.34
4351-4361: -0.80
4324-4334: -0.04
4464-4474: 0.13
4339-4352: 0.46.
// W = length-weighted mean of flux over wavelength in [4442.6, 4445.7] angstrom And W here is 3.98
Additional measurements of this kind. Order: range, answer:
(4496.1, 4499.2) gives 4.68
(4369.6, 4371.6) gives 3.55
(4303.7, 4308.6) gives 3.93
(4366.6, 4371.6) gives 4.09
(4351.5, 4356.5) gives 4.03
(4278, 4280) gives 3.96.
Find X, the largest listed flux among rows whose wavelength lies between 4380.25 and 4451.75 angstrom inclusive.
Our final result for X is 5.37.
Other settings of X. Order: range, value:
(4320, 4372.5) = 11.3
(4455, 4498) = 5.33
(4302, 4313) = 4.57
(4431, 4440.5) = 4.8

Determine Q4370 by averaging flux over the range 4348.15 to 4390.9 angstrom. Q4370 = 3.98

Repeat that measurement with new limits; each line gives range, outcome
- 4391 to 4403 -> 4.01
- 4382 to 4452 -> 4.09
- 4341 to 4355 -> 3.7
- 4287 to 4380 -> 3.93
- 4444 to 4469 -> 4.34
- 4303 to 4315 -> 3.91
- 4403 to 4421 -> 4.09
